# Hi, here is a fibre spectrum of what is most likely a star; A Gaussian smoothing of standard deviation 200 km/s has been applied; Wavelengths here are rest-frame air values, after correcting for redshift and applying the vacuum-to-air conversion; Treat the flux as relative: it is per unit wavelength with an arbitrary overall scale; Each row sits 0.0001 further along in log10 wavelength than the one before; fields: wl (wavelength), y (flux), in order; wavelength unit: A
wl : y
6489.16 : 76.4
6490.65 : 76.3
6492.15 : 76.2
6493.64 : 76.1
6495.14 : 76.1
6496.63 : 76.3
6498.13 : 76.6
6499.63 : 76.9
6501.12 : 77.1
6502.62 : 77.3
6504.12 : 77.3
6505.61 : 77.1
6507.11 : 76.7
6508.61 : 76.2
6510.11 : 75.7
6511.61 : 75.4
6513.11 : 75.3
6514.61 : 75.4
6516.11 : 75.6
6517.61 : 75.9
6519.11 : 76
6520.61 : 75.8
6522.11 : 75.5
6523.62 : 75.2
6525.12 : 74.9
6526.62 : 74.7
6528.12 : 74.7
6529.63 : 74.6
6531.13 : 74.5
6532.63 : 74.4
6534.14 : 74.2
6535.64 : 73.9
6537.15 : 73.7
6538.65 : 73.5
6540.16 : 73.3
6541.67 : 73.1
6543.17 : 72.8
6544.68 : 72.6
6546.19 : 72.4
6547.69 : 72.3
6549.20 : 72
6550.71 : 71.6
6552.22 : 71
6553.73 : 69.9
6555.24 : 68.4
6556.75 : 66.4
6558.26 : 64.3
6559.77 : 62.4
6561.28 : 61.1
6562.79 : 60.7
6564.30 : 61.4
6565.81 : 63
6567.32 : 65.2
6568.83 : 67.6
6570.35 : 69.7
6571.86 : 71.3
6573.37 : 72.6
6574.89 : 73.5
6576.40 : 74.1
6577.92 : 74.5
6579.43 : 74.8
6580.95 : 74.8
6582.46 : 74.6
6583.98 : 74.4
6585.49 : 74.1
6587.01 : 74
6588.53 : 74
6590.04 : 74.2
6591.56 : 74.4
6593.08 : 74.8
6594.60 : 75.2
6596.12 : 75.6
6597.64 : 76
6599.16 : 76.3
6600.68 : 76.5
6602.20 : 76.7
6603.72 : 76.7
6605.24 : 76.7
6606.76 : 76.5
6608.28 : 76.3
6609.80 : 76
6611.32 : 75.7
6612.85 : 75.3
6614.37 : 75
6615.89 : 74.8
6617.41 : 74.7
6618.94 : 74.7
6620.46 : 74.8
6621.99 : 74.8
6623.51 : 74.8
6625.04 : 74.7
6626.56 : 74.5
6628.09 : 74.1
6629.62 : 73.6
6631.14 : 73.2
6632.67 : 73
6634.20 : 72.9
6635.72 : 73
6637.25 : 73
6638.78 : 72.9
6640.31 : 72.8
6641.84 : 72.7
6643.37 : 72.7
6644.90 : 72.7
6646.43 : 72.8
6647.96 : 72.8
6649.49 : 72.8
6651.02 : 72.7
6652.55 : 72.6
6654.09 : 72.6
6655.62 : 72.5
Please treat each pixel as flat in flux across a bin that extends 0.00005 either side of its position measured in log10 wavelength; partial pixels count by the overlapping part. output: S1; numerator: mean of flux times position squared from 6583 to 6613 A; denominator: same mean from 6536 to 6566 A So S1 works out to 1.1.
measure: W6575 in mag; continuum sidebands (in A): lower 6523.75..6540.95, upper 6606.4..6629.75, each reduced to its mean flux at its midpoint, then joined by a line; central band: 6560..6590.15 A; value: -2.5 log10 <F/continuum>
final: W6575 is 0.07 mag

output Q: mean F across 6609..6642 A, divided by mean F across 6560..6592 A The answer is 1.05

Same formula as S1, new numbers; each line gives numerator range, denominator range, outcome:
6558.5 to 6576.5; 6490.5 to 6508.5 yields 0.89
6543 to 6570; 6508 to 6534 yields 0.91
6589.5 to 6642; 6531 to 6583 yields 1.08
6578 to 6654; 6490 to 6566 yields 1.05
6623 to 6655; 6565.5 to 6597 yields 1.02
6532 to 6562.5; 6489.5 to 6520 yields 0.94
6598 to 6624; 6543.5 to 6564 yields 1.13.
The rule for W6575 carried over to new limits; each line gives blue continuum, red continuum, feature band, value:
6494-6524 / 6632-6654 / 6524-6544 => 0.02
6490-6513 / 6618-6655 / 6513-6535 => 0.01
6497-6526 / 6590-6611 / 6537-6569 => 0.11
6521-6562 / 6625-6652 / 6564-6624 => -0.02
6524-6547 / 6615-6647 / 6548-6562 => 0.10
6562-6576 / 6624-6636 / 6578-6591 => -0.08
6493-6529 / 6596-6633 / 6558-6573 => 0.17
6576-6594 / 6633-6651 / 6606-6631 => -0.02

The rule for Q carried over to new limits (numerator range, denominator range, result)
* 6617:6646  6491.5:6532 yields 0.97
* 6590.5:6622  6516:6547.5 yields 1.02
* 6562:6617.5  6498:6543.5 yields 0.97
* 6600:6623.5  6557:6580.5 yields 1.12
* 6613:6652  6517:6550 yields 0.99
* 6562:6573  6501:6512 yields 0.86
